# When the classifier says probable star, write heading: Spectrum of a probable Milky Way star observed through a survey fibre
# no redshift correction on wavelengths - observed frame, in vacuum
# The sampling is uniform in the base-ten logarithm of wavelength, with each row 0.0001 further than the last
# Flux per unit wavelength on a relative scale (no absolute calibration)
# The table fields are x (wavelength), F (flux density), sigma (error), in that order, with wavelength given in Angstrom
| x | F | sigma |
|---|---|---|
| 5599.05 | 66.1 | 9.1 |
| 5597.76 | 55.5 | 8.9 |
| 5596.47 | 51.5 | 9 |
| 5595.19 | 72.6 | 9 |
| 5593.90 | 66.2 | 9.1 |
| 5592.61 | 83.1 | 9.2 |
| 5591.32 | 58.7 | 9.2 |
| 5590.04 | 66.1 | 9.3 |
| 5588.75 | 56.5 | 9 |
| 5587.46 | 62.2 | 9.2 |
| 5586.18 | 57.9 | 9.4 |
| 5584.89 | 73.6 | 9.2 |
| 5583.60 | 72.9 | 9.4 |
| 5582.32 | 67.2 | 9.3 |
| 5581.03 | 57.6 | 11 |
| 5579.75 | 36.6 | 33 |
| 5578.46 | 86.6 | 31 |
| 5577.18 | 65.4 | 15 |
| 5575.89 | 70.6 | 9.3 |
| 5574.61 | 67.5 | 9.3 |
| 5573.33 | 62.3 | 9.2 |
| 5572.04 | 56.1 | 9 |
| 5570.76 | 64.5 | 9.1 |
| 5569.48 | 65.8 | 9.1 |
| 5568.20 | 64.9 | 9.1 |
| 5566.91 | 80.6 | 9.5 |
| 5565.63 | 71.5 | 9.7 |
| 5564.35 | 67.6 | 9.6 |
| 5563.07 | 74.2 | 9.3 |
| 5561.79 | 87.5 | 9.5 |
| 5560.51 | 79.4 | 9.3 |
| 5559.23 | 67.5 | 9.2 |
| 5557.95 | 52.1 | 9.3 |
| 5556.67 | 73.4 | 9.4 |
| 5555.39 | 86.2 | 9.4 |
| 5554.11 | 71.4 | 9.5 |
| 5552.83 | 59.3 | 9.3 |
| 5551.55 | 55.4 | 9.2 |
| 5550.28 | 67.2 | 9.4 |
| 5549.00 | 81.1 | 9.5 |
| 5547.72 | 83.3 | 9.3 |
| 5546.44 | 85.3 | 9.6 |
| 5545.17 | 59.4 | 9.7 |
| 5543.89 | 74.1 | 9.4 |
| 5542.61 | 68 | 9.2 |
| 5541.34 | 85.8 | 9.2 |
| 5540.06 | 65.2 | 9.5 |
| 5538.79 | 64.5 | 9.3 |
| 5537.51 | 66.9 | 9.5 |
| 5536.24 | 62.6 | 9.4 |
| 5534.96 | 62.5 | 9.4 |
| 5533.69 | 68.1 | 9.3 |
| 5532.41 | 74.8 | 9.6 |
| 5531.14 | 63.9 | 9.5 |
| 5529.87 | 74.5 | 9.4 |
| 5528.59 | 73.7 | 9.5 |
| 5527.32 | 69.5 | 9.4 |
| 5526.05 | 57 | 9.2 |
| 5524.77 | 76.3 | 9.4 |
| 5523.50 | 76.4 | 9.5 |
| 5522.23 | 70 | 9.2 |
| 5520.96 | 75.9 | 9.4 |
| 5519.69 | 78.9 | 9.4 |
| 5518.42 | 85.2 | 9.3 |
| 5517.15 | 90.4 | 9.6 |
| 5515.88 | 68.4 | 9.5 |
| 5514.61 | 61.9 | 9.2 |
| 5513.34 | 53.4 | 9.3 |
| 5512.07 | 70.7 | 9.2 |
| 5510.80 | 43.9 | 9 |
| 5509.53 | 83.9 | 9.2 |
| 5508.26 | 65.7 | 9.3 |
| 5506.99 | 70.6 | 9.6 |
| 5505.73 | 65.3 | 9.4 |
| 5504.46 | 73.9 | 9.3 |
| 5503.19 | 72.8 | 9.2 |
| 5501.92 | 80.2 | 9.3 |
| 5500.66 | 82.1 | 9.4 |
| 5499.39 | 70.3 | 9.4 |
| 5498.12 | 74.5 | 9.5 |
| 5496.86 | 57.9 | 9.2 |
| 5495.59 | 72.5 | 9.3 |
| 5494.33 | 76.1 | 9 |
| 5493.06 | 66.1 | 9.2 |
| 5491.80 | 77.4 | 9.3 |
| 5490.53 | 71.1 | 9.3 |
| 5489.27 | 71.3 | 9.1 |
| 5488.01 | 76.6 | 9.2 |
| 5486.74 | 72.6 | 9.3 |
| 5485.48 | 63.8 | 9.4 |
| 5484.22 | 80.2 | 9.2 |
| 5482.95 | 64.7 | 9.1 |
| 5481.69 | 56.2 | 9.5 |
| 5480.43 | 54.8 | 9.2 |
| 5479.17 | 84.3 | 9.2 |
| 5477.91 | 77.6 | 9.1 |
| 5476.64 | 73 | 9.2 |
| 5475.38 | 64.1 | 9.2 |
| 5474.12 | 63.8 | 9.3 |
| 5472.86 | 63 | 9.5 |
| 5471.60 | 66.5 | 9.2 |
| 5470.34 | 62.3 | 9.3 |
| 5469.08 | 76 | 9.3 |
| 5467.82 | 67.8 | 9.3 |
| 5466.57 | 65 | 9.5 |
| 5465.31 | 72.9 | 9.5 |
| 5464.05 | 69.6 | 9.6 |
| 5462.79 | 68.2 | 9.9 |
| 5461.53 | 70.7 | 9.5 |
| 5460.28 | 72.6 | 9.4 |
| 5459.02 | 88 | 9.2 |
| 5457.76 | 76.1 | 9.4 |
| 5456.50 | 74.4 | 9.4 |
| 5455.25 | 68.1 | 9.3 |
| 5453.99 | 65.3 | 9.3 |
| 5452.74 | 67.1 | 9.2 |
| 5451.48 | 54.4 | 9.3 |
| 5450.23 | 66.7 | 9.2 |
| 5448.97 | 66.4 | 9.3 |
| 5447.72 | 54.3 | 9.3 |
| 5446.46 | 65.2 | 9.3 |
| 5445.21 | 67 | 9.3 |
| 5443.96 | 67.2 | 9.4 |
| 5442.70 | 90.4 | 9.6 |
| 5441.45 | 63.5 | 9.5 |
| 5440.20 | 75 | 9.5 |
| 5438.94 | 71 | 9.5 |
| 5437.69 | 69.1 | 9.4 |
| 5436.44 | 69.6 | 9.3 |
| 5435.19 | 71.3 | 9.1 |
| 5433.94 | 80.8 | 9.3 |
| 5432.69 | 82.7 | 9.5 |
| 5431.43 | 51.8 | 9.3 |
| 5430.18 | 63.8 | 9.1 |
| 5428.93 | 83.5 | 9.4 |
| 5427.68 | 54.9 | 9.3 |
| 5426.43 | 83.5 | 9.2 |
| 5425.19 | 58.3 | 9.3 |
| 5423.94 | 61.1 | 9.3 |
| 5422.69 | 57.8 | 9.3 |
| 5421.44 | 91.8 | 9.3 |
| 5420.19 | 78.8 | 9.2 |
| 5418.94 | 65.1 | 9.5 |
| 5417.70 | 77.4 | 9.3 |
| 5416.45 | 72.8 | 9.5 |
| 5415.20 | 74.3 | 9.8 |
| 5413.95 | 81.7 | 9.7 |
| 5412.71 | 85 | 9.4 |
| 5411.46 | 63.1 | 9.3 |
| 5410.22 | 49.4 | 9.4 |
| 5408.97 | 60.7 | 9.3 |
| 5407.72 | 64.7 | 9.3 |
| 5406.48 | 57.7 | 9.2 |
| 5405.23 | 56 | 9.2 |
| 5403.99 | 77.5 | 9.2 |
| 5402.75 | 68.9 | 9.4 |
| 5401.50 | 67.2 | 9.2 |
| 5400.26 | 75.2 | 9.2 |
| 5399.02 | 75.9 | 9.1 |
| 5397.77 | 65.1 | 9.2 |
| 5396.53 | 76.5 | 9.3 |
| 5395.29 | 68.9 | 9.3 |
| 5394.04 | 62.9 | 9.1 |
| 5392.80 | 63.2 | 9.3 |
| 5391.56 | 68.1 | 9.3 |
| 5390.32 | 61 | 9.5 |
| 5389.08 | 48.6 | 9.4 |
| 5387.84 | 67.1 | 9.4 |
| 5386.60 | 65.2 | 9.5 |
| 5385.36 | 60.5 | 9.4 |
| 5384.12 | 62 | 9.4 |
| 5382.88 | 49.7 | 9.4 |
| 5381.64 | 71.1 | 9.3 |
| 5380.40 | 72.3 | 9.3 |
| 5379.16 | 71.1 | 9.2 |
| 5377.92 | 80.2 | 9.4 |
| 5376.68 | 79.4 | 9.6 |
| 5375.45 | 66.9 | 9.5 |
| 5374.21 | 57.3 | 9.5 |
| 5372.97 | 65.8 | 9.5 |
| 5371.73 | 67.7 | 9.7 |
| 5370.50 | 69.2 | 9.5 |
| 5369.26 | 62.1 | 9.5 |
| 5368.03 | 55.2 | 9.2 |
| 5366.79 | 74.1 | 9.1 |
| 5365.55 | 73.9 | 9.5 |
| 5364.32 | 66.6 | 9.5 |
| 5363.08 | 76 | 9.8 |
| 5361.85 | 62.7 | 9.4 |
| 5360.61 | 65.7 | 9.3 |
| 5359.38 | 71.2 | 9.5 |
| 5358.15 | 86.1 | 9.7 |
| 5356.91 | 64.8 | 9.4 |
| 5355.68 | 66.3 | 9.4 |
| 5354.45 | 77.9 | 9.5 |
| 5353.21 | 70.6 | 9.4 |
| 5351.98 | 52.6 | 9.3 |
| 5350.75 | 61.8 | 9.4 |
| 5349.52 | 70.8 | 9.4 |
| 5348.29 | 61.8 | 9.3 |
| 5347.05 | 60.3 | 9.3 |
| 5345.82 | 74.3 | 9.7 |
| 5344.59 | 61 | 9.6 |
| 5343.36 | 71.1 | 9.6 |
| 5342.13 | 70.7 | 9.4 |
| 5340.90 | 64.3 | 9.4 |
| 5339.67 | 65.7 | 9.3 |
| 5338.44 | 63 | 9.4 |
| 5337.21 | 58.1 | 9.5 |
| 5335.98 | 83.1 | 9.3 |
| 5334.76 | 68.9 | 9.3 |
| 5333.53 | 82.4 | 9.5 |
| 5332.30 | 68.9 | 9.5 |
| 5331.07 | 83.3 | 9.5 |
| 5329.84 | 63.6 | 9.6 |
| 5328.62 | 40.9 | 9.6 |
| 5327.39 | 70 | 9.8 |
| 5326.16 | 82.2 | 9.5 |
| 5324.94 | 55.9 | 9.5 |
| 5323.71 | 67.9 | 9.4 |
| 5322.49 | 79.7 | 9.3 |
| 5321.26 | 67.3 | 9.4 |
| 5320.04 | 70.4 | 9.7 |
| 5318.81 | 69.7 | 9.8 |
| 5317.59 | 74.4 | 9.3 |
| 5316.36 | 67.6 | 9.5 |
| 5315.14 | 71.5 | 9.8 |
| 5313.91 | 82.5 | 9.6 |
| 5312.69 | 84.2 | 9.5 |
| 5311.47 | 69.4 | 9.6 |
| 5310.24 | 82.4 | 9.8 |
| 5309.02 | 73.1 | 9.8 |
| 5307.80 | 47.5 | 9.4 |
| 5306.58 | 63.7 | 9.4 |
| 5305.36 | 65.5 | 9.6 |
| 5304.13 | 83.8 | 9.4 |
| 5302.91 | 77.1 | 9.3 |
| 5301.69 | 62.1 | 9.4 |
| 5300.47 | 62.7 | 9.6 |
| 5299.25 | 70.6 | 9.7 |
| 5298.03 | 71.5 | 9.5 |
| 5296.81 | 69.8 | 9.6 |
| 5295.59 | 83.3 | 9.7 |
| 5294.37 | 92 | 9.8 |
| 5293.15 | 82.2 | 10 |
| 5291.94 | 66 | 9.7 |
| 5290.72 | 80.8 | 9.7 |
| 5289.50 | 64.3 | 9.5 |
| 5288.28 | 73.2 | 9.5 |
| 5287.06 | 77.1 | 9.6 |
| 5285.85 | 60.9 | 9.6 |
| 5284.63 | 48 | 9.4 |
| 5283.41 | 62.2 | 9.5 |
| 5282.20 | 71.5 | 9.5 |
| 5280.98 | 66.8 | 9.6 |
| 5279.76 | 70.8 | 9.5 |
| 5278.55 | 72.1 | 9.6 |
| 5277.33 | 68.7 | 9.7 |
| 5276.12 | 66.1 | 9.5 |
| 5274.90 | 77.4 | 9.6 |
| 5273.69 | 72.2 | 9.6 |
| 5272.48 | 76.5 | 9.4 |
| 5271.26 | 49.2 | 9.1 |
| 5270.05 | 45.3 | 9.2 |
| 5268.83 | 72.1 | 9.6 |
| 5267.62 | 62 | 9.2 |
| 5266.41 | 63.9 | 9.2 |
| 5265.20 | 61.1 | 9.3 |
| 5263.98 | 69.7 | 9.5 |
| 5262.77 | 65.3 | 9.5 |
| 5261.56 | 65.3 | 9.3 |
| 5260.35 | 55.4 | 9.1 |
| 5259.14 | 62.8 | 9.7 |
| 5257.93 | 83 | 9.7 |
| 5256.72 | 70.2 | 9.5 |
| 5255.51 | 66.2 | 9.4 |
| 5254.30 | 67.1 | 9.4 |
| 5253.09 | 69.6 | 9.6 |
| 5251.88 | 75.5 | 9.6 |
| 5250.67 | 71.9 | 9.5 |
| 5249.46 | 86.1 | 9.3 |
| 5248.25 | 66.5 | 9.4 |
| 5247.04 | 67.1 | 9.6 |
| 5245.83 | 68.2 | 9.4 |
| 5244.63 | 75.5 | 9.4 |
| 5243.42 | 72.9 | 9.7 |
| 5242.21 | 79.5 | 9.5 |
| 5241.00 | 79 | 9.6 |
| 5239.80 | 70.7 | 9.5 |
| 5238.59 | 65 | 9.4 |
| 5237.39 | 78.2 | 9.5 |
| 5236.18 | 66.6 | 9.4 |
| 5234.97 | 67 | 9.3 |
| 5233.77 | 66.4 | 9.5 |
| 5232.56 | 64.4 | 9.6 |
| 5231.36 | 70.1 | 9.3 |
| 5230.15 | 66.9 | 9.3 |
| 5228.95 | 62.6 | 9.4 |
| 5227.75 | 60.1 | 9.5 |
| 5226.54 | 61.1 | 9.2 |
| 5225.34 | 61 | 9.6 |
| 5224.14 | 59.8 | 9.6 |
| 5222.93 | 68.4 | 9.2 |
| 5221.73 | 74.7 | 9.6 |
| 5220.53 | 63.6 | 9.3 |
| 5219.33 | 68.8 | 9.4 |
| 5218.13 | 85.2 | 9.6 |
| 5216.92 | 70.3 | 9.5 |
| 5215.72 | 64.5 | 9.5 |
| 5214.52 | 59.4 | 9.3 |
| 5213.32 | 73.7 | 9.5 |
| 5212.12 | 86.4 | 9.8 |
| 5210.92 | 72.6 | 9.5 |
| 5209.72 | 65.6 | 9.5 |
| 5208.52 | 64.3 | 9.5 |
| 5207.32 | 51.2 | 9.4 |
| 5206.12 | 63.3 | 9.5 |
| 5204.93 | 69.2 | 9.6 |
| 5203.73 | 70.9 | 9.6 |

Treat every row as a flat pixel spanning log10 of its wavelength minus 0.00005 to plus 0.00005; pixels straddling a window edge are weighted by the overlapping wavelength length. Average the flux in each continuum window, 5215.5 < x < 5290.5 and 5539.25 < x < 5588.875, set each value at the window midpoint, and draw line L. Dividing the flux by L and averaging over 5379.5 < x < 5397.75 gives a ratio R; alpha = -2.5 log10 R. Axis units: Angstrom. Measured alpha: 0.07 mag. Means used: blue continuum 68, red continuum 68.9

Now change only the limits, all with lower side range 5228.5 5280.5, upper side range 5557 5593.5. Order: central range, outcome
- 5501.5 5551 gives -0.06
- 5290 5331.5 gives -0.05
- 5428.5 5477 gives -0.03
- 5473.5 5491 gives -0.03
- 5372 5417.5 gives 0.01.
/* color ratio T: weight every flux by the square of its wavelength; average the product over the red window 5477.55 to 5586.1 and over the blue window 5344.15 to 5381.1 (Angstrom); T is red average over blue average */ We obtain 1.09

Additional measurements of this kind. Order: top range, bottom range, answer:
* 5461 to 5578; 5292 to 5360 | 1.07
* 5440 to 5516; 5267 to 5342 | 1.06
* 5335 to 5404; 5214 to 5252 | 1.02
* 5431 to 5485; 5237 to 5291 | 1.09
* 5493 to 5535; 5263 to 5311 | 1.12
